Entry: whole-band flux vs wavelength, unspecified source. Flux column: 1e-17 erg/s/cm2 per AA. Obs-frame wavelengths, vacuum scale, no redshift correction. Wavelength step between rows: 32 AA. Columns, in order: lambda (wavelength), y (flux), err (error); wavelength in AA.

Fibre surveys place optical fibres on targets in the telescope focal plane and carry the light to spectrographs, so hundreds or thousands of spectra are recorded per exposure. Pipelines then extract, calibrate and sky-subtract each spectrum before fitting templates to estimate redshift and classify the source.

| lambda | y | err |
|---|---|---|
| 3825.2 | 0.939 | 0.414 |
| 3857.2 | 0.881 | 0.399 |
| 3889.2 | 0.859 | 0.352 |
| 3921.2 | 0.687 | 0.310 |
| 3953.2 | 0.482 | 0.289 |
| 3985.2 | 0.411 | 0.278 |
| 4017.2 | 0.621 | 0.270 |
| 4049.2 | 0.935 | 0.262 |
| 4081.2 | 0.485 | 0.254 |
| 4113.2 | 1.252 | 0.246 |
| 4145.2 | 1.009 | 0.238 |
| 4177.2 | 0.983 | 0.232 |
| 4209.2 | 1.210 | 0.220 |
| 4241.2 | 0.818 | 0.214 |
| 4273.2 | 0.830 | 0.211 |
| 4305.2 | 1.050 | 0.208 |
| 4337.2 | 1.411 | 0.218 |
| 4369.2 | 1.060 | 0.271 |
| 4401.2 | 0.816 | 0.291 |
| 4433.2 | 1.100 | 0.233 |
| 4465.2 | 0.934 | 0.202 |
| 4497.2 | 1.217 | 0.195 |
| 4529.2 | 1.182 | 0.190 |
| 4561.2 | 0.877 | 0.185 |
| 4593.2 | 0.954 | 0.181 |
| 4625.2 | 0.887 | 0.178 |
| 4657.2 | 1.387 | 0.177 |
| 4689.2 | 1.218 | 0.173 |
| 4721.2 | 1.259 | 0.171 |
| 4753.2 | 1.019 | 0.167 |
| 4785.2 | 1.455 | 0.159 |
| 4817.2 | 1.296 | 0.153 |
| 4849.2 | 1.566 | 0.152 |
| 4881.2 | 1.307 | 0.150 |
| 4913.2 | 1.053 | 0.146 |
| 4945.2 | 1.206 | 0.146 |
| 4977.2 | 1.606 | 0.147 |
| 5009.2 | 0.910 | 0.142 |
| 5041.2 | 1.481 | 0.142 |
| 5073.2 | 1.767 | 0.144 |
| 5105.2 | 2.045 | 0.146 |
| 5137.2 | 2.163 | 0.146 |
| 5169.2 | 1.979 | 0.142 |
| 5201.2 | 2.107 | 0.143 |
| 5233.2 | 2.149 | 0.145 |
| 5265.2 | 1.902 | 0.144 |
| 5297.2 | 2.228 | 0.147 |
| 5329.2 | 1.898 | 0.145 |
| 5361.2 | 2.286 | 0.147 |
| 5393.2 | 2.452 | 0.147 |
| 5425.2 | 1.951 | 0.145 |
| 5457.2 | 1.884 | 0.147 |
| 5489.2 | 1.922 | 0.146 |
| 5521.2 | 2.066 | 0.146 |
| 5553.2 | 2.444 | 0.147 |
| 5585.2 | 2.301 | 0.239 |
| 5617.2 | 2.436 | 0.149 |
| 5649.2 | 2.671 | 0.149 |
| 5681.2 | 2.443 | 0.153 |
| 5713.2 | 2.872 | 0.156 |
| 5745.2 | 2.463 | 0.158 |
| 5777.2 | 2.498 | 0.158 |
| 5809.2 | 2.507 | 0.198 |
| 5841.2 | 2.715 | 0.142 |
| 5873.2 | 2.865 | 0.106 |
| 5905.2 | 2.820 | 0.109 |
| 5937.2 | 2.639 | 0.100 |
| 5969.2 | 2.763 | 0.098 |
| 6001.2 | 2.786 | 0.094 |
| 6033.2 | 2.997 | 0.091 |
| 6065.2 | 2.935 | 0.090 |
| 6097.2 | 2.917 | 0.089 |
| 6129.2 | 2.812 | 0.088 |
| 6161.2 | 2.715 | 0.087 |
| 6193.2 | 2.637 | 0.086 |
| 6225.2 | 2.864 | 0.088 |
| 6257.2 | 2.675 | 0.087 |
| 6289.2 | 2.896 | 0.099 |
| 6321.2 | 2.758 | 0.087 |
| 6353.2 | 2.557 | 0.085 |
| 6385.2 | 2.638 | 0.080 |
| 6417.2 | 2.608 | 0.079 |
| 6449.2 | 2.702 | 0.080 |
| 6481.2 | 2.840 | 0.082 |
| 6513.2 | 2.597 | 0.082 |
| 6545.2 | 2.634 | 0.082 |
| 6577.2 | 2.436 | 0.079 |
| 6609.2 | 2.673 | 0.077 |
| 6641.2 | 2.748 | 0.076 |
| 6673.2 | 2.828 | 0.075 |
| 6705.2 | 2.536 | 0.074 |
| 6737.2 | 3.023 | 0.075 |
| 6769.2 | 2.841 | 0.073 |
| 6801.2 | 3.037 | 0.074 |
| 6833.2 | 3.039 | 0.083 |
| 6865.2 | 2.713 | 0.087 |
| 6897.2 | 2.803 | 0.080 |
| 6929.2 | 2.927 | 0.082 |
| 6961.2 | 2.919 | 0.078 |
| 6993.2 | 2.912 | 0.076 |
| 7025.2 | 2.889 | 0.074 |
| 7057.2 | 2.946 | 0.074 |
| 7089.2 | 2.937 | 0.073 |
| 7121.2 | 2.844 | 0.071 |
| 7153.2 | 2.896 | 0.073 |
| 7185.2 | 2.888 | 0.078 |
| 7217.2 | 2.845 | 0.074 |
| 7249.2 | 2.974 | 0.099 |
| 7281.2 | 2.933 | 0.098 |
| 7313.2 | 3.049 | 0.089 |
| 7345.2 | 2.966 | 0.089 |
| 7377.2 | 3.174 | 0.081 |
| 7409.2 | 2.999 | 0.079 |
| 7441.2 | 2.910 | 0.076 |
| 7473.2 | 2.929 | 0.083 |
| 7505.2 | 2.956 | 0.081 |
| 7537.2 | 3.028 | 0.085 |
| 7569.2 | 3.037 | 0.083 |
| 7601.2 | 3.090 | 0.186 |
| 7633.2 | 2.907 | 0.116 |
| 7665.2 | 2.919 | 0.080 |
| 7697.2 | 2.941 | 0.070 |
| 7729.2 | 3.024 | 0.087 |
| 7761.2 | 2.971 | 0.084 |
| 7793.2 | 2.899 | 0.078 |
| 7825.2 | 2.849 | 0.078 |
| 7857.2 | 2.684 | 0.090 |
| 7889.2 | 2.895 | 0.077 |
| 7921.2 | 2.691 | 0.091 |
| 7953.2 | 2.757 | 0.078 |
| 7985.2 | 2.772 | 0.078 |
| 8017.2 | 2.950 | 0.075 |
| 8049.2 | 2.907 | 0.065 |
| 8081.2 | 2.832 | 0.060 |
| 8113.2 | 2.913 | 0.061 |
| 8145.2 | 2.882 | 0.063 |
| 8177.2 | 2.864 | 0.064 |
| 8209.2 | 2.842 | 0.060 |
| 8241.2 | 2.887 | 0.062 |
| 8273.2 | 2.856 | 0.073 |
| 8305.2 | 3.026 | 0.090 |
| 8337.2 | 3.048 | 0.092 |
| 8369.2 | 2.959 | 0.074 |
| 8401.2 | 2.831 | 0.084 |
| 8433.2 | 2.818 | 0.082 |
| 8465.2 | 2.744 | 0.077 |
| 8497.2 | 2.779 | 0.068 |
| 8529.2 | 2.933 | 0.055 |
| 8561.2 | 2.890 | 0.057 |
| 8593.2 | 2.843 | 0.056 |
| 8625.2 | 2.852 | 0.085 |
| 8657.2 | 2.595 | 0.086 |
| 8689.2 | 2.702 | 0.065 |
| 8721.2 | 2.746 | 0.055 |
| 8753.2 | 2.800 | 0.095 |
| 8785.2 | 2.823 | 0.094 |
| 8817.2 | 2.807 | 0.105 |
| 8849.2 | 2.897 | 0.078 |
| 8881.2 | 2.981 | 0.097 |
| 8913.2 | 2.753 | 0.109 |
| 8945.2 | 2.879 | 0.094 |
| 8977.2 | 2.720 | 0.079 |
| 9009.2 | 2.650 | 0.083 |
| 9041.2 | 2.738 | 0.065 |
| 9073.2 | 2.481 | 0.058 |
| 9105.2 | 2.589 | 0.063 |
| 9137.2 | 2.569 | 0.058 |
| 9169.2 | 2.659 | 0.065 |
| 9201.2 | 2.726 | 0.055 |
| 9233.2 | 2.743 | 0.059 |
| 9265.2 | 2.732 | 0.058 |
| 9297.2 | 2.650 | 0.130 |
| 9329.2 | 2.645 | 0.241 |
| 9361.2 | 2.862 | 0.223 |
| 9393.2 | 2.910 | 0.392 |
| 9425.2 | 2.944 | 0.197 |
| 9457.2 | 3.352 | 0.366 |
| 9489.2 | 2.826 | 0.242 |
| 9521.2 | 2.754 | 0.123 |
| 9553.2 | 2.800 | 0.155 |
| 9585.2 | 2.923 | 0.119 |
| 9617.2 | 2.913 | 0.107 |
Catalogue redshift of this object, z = 0.271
